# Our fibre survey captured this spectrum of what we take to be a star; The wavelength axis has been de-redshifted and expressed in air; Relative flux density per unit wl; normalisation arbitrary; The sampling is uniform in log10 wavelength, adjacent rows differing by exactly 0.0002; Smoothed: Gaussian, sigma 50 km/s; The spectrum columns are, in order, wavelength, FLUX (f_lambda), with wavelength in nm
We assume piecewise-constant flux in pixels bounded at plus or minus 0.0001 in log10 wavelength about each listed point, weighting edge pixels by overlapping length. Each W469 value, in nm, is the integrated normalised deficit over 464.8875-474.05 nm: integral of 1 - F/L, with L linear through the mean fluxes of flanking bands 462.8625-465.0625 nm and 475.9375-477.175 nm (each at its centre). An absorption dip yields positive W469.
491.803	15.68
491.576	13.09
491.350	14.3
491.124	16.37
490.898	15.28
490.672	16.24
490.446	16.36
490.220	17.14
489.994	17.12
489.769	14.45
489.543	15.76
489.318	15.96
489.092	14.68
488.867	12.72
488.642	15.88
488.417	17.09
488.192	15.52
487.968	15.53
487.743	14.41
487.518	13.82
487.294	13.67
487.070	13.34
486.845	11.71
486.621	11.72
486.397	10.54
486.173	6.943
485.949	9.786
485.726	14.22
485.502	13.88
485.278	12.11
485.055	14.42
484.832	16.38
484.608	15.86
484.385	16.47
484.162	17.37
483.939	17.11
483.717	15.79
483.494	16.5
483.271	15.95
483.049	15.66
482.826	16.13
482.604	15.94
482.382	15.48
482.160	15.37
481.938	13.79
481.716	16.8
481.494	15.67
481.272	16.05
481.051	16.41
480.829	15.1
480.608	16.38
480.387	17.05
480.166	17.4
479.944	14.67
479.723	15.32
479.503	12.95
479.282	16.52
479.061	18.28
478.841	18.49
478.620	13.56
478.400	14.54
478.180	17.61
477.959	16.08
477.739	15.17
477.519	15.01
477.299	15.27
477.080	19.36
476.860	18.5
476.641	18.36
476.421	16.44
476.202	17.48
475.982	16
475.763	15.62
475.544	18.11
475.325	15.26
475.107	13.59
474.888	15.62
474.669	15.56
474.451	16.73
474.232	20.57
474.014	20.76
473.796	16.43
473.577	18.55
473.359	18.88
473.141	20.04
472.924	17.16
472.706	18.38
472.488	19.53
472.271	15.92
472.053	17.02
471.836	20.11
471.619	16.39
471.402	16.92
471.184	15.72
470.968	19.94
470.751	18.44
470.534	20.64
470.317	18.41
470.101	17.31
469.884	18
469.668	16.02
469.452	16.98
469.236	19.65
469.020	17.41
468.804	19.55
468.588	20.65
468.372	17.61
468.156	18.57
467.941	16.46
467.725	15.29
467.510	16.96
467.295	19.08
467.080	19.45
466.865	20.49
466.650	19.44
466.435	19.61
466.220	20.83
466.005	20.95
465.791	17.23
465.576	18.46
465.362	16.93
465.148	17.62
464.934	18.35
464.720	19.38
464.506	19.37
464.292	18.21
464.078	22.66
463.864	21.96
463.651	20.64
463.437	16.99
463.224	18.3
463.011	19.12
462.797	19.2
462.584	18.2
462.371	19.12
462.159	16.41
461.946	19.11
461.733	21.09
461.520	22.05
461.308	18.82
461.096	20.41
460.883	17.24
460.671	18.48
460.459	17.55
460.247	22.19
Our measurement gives 0.198 nm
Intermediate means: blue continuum 19.5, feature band 18.3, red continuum 17.7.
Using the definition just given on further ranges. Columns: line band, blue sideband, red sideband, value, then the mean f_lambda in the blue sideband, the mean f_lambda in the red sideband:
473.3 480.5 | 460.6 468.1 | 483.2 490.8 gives -0.04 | 19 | 14.6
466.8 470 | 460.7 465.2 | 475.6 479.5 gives 0.02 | 19.3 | 16.5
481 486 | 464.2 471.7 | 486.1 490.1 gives -0.13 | 18.4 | 14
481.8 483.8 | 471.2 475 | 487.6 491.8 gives 0.10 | 17.9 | 15.4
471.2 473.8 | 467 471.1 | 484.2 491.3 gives -0.06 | 18.2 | 14.4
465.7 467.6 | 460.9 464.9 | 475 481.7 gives -0.07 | 19.4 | 16.2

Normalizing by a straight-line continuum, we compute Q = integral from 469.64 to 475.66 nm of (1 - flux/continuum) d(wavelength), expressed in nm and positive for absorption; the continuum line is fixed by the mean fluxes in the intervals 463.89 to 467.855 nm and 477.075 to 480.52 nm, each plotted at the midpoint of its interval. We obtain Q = -0.12 nm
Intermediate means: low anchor 19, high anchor 16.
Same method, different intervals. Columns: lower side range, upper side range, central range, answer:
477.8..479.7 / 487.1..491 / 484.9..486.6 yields 0.41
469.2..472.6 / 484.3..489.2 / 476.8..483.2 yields -0.22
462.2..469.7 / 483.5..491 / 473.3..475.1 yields -0.05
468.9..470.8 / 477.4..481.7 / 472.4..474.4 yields -0.18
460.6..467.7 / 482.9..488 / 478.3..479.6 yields -0.01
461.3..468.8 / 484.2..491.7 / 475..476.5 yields 0.07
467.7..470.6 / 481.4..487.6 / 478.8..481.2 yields -0.11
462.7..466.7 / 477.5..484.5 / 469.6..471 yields -0.02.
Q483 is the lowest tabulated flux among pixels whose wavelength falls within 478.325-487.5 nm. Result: 6.943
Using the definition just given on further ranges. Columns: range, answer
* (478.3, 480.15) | 12.95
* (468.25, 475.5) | 13.59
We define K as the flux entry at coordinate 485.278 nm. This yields 12.11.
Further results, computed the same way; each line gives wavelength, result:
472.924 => 17.16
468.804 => 19.55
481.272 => 16.05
